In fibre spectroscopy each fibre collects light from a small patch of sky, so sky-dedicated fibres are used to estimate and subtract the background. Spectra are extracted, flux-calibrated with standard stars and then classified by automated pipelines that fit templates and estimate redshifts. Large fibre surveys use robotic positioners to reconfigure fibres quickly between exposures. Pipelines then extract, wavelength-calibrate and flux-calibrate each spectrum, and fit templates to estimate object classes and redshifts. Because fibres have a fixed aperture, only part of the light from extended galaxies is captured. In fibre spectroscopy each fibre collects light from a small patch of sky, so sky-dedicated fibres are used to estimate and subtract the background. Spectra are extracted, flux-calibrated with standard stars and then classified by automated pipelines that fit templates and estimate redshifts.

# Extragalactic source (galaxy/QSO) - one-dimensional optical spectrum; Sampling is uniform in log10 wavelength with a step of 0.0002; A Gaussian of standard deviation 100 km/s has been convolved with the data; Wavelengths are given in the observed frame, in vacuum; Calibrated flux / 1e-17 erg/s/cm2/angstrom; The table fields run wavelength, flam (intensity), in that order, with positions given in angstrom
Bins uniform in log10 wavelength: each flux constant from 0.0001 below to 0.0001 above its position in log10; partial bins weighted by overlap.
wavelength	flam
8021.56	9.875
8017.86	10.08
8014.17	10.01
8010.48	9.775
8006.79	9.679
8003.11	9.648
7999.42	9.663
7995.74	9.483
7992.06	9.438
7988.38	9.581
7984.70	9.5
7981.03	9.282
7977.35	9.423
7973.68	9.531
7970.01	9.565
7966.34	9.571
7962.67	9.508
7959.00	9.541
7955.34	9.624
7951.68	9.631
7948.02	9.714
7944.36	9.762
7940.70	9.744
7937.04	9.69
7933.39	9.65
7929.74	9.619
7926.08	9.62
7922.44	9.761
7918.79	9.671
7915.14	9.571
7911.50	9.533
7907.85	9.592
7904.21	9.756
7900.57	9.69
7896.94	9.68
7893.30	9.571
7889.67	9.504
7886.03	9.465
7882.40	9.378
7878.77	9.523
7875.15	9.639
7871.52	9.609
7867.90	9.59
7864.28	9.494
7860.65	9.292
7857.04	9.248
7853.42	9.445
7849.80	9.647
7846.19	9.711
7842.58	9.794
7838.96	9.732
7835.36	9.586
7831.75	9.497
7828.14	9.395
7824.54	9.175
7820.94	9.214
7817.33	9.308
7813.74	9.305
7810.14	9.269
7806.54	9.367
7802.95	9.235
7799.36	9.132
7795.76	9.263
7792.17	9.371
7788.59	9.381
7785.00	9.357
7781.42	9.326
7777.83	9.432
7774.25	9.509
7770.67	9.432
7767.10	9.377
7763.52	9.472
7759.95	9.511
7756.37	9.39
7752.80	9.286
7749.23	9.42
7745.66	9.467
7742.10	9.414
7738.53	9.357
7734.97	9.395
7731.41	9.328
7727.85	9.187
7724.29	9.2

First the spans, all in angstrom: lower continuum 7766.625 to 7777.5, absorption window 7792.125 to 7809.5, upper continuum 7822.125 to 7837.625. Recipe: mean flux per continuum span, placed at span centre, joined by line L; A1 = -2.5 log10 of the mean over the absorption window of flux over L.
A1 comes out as 0.02 mag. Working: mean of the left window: 9.45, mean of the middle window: 9.26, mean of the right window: 9.42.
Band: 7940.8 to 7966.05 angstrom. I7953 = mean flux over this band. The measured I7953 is 9.63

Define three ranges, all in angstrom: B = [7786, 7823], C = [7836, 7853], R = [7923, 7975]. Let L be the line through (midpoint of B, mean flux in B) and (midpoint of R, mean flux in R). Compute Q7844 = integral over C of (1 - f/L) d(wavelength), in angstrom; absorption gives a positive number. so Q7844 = -0.6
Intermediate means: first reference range 9.28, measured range 9.69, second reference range 9.63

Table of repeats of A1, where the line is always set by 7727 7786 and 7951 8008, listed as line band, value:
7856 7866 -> 0.01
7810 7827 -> 0.02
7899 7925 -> -0.02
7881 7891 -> 0.00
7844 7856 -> -0.01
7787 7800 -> 0.01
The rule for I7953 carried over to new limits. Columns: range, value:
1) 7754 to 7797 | 9.4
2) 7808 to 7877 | 9.47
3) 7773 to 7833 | 9.32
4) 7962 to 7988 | 9.49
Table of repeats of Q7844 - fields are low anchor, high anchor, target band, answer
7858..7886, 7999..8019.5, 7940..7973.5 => 0.3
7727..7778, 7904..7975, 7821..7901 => 0.1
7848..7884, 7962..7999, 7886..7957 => -1.2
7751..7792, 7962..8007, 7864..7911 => -0.5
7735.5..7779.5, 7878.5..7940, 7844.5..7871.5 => 0.1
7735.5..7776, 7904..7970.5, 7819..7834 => 0.3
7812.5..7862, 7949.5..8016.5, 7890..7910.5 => -0.3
